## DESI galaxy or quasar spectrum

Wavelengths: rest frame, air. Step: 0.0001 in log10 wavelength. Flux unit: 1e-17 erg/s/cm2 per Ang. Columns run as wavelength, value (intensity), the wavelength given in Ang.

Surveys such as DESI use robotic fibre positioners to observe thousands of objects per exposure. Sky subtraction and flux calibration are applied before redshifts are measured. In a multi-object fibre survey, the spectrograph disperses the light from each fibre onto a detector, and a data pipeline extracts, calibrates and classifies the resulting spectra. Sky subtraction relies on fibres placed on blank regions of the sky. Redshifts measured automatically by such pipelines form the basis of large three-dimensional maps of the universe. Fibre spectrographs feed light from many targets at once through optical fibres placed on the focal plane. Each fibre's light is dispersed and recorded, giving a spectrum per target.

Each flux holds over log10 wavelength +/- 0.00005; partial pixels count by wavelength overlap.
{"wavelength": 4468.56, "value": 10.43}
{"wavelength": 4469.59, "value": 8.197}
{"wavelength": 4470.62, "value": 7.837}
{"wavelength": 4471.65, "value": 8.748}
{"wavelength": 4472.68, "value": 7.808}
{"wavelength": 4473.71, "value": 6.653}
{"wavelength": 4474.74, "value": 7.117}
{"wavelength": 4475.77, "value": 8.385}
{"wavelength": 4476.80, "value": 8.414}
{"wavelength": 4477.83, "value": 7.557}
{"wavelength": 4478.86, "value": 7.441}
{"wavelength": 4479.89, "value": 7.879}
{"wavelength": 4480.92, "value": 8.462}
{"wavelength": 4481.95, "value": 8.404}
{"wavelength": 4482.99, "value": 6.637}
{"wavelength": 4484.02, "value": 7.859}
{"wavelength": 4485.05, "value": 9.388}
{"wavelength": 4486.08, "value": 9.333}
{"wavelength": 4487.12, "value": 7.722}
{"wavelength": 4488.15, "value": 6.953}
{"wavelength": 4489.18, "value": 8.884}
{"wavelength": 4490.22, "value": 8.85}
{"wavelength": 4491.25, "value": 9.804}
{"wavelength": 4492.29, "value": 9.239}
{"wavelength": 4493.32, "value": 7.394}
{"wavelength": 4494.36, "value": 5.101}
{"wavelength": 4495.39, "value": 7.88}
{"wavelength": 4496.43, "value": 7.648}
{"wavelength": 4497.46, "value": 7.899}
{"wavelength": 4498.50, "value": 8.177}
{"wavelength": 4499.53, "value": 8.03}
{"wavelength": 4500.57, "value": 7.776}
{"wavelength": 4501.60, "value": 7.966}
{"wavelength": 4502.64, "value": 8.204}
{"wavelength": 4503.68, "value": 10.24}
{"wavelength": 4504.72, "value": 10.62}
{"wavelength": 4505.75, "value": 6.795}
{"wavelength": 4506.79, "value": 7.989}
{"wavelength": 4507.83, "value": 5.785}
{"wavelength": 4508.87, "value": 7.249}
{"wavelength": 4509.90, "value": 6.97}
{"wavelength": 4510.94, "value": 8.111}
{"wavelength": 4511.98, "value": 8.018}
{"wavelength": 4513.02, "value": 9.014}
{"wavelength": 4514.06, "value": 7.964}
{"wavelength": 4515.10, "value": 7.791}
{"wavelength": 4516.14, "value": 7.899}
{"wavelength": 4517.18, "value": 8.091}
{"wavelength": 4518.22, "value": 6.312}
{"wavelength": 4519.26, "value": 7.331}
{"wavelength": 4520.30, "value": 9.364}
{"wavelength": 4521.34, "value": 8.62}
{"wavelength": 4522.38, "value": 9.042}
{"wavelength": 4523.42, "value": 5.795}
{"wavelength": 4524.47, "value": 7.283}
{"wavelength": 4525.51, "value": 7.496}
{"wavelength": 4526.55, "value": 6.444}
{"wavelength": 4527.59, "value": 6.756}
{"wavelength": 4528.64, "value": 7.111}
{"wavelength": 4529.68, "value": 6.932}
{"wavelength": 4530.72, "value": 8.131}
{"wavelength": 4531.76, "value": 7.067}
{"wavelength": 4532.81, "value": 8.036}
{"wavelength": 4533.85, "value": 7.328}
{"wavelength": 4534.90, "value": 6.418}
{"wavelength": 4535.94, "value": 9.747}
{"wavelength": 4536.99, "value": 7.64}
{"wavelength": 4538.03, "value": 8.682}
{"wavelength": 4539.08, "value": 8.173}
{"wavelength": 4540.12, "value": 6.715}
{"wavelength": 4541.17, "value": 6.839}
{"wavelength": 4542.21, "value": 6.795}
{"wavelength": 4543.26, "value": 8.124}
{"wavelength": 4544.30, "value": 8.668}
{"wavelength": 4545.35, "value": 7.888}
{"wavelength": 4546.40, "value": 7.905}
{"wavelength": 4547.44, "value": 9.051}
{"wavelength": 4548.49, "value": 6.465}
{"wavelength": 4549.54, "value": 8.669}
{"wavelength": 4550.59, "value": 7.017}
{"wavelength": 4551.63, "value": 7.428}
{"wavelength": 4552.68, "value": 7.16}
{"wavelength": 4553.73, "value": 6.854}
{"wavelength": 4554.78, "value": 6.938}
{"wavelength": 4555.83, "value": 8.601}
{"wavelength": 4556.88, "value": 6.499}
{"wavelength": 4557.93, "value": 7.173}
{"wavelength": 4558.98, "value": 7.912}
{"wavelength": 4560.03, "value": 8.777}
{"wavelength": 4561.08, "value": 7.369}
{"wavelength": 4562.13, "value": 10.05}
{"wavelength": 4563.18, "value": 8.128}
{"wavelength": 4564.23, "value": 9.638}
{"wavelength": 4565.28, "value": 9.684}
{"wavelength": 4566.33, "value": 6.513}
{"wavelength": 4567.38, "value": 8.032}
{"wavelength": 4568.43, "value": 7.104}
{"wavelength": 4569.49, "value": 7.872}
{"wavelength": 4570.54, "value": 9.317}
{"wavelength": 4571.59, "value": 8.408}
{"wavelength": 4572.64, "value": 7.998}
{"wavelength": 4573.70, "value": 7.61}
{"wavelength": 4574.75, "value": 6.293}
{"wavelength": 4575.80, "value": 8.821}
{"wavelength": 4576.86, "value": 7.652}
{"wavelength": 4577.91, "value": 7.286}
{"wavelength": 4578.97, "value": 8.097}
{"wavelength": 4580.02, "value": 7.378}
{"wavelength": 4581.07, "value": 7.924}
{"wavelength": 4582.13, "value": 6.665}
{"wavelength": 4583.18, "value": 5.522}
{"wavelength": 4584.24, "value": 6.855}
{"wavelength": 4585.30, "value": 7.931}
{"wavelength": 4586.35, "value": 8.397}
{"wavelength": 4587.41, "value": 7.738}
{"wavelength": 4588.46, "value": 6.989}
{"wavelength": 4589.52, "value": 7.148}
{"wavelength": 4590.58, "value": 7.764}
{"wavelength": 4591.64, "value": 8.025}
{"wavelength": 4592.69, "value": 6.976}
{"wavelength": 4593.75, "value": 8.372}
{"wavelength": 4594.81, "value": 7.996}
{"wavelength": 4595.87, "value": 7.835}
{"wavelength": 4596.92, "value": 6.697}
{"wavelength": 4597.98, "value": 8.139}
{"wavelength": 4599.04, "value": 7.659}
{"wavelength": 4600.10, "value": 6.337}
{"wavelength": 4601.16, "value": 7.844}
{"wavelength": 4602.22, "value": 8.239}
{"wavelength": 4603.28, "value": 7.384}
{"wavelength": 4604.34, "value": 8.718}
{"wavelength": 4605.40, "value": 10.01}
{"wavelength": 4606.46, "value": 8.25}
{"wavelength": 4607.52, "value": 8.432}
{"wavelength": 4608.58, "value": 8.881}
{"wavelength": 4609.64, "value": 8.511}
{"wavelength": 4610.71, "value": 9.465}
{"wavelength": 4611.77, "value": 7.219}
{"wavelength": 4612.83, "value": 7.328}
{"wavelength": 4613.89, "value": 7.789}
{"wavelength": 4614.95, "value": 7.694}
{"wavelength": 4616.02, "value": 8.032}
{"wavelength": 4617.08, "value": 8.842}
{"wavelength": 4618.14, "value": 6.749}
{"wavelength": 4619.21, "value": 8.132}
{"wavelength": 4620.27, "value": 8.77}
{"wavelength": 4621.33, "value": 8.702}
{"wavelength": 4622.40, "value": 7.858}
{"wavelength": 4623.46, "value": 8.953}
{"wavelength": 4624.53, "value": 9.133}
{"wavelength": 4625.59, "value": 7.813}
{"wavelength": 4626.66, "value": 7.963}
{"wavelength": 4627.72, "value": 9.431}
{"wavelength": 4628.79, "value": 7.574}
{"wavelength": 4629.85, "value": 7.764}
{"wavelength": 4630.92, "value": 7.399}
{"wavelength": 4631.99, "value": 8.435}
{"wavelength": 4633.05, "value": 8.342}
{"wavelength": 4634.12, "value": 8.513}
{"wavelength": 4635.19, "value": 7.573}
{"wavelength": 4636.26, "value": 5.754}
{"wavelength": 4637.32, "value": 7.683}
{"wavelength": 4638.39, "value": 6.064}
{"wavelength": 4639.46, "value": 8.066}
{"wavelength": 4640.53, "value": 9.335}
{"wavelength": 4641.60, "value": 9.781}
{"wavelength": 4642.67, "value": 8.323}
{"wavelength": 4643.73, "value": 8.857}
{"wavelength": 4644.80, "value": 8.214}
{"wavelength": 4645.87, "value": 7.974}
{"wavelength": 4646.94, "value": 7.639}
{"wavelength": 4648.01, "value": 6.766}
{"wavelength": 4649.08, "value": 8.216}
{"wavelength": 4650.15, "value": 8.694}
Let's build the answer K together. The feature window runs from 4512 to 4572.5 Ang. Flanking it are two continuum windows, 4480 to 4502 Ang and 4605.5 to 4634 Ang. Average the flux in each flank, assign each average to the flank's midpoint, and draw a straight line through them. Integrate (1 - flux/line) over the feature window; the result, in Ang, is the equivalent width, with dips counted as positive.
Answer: 2.5 Ang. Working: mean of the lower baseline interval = 8.07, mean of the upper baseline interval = 8.24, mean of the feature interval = 7.79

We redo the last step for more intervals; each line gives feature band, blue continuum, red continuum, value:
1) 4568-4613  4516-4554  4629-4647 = 0.1 Ang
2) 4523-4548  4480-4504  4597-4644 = 1.8 Ang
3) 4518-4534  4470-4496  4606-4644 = 1.1 Ang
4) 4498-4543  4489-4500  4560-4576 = 2.0 Ang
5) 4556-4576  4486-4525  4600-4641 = -0.1 Ang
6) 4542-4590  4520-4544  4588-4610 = 0.0 Ang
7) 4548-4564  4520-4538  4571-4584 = -0.4 Ang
